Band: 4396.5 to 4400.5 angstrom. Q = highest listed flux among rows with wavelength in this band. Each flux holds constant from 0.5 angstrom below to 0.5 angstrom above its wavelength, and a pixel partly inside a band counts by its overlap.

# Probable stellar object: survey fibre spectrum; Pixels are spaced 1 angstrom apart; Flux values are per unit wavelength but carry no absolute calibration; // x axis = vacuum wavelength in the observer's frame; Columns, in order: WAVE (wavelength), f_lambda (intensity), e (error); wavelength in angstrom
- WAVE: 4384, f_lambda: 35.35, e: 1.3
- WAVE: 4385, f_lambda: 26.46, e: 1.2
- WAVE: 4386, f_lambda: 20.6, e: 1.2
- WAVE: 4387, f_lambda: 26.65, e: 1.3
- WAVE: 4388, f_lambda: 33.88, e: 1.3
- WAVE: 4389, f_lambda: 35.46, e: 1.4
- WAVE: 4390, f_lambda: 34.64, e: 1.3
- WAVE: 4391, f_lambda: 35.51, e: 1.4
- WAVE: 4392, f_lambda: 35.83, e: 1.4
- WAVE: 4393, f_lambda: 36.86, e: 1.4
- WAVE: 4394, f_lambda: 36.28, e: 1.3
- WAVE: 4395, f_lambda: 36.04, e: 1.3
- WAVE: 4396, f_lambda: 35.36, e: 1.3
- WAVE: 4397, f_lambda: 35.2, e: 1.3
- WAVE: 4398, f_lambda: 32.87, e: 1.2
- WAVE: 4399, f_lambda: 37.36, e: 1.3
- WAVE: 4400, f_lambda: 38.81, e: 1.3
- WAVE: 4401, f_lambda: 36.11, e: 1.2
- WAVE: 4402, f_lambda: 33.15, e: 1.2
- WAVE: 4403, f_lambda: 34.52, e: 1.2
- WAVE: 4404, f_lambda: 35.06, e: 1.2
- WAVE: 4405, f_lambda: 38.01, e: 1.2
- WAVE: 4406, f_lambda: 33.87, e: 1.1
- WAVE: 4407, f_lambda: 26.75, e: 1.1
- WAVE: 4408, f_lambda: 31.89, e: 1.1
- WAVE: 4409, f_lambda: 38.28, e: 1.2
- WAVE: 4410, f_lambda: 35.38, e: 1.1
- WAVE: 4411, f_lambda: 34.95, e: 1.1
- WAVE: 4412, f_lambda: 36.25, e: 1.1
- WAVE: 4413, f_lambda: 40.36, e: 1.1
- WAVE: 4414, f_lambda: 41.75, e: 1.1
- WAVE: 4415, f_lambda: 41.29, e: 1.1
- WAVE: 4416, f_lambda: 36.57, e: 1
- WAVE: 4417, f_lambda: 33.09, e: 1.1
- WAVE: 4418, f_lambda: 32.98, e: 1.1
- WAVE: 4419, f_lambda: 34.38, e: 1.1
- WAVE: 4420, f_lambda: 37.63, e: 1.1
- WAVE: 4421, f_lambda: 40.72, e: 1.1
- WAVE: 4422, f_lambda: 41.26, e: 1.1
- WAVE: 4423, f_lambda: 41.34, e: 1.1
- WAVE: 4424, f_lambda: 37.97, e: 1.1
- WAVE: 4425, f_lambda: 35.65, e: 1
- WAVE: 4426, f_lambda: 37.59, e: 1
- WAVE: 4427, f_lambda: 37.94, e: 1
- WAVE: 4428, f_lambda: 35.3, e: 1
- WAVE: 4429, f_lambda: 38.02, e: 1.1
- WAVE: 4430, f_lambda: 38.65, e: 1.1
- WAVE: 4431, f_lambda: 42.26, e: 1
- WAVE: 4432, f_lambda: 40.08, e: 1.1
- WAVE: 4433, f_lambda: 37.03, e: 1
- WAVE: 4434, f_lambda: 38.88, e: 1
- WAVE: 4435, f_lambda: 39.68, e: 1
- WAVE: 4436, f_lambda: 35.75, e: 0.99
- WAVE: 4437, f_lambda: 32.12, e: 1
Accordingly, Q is 38.81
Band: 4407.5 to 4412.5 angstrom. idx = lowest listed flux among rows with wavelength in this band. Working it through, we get 31.89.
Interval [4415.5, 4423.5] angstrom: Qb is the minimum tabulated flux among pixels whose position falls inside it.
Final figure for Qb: 32.98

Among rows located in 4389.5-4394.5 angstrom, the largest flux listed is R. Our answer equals 36.86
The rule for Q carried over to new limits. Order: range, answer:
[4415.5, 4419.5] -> 36.57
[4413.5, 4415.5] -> 41.75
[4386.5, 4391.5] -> 35.51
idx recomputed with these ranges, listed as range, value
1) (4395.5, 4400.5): 32.87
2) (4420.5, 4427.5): 35.65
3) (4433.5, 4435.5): 38.88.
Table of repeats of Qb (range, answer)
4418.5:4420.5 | 34.38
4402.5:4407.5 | 26.75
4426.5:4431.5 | 35.3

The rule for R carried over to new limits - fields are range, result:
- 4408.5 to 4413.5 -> 40.36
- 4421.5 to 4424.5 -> 41.34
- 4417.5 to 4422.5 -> 41.26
